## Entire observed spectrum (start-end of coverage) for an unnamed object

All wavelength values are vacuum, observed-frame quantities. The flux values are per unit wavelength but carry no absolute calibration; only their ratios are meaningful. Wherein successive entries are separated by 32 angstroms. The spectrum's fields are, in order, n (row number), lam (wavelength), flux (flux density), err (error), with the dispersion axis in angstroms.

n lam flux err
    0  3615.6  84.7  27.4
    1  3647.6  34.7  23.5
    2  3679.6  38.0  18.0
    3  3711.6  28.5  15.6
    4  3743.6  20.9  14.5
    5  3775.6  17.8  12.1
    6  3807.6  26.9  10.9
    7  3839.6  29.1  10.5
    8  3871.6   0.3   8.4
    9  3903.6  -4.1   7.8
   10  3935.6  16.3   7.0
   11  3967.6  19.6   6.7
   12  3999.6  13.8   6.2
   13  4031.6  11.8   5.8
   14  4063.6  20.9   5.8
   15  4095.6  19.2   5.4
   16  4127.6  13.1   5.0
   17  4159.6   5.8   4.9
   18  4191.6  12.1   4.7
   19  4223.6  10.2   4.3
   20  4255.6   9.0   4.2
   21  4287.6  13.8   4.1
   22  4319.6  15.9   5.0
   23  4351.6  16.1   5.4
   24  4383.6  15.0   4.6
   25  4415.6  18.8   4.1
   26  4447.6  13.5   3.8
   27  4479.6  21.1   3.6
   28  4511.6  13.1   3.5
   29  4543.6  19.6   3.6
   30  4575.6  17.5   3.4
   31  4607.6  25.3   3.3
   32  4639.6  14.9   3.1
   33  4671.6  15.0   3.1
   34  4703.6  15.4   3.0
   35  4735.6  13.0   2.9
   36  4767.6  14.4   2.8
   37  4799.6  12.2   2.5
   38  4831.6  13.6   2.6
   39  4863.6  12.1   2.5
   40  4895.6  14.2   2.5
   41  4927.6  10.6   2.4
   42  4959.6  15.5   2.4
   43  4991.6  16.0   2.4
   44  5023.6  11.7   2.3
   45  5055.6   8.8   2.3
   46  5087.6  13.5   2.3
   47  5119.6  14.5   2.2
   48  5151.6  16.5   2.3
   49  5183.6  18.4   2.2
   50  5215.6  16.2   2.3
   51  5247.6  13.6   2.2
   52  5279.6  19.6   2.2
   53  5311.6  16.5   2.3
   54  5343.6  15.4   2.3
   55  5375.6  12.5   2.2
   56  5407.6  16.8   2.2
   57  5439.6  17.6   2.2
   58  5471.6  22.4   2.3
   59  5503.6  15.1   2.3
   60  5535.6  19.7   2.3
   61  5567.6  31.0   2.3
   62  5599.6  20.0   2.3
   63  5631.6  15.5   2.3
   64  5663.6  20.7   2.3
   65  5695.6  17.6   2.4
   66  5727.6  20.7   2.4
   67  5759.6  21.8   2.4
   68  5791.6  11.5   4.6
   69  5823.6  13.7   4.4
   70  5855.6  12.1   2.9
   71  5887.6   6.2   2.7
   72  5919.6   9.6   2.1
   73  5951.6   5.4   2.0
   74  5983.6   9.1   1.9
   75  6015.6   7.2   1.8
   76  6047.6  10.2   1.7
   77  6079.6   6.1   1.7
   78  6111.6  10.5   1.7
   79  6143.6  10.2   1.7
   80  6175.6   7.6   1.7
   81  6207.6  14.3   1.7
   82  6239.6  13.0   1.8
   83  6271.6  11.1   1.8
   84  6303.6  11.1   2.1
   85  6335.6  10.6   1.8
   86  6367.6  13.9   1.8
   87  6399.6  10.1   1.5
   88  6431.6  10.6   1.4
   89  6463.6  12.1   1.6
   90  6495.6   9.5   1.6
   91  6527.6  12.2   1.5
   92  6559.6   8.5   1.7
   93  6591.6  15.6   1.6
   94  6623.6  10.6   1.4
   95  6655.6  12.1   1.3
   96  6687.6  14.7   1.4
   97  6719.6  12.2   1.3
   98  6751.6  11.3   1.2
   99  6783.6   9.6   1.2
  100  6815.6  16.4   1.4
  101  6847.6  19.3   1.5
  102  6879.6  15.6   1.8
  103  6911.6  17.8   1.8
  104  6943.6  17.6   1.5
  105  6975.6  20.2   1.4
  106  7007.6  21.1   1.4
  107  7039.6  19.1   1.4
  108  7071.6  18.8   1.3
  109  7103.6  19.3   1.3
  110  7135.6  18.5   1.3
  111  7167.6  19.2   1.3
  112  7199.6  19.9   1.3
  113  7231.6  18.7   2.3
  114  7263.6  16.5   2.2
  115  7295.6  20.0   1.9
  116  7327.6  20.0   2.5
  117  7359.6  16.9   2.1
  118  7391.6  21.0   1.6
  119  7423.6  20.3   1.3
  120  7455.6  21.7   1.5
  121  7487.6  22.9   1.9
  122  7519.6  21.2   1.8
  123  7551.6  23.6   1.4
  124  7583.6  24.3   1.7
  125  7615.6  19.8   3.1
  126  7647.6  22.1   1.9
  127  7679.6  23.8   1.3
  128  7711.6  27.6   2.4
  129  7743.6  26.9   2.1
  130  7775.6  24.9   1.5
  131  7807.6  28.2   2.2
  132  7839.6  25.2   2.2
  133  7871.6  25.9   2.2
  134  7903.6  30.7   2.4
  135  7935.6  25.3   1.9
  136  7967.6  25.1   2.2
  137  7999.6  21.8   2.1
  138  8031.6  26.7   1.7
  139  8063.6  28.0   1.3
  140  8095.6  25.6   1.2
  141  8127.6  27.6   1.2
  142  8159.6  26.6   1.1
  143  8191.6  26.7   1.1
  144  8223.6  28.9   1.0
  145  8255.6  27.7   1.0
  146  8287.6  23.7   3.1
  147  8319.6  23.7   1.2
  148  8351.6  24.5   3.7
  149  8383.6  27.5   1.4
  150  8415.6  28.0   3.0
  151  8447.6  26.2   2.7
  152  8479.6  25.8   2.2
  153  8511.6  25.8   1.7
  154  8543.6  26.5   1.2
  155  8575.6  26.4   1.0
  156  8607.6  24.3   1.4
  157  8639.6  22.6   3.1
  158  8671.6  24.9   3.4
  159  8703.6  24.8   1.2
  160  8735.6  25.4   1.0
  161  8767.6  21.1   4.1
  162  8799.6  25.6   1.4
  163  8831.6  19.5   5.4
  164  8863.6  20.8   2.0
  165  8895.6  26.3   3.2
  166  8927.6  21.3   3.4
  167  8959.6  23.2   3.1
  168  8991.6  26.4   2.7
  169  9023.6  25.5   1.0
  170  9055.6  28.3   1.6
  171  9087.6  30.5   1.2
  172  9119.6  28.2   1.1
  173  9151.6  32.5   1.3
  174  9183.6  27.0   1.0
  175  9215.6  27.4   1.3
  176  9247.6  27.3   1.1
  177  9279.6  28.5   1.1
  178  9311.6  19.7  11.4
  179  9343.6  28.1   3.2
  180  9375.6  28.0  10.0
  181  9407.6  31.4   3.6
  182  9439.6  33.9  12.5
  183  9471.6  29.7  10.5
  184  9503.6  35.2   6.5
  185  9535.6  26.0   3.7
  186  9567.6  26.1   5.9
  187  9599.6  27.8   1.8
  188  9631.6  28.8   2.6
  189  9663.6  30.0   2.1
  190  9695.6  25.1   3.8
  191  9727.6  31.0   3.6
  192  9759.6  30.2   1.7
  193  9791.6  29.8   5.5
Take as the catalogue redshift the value 0.710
